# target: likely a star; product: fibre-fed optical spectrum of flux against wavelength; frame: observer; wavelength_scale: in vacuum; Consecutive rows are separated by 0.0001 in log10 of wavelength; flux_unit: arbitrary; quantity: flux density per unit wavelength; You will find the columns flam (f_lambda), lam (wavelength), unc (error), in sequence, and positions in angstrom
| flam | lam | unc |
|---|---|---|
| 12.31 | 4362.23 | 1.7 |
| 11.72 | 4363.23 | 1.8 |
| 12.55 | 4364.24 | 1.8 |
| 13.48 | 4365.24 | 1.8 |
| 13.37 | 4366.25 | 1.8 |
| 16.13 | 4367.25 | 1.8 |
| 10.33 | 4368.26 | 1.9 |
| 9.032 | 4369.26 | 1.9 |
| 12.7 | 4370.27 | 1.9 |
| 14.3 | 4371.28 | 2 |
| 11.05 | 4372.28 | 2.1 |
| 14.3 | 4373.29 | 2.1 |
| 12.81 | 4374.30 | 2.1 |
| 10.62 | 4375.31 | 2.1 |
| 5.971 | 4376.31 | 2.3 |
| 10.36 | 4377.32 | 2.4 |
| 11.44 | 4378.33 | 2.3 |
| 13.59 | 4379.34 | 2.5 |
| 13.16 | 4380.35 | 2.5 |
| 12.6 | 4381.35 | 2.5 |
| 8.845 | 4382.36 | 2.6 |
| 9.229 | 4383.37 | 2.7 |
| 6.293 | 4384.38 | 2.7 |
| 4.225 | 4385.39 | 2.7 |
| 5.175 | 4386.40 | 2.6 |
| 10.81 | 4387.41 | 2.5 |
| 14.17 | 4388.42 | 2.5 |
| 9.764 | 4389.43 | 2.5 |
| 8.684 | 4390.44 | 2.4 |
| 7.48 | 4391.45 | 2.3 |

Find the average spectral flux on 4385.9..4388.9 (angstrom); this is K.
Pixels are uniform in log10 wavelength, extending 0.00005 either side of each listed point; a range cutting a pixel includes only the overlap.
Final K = 10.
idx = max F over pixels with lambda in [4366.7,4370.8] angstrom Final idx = 16.13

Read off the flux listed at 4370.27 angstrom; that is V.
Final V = 12.7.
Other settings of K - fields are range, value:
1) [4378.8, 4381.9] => 13.1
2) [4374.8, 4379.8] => 10.4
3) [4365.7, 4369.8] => 12.2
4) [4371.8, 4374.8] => 12.7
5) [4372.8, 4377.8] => 10.8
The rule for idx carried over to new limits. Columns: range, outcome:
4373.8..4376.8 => 12.81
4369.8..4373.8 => 14.3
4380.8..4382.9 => 12.6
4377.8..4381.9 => 13.59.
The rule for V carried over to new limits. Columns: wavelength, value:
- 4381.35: 12.6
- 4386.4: 5.175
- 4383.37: 9.229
